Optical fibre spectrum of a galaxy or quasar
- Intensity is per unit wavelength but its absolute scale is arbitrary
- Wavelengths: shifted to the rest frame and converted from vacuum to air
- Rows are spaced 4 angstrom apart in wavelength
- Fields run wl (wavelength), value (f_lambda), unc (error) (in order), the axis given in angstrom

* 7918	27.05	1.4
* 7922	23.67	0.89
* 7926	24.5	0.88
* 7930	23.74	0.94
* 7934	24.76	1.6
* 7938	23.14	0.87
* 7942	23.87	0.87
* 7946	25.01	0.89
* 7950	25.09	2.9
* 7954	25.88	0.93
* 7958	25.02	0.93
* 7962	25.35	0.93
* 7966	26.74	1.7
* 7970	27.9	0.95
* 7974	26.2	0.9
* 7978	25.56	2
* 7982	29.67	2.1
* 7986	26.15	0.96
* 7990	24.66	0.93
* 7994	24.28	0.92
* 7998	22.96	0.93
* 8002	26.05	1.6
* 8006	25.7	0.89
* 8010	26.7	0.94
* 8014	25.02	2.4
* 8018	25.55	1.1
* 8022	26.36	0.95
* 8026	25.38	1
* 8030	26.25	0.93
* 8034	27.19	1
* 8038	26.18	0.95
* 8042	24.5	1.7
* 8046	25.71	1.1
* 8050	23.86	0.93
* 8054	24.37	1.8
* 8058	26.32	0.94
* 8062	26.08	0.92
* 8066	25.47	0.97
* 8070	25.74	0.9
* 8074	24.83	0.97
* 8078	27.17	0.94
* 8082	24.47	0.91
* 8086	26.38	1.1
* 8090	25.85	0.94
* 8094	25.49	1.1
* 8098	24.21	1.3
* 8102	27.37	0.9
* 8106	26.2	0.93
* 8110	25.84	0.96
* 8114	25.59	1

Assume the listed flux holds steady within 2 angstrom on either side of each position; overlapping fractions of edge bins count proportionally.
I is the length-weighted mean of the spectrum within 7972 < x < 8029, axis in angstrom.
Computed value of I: 25.7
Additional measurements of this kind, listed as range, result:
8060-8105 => 25.7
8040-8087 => 25.4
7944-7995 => 26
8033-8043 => 26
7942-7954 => 25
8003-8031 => 25.8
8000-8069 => 25.7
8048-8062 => 25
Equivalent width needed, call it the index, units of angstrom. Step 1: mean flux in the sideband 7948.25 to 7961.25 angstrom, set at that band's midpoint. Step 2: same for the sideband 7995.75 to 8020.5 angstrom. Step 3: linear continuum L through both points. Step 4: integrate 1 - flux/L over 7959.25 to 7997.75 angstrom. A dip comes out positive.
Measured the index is -1.2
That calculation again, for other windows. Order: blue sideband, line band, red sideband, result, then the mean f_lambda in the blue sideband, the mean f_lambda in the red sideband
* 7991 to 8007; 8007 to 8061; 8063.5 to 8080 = -0.9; 24.7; 25.8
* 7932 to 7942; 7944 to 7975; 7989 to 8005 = -2.2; 23.9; 24.6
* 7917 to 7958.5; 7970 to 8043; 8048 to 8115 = -2.3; 24.6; 25.6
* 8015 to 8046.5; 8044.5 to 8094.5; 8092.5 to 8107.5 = 0.6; 25.9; 25.8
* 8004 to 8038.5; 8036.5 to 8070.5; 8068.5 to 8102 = 0.7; 26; 25.6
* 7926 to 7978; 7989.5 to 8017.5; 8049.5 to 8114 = 0.3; 25.2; 25.6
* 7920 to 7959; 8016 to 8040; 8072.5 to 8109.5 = -0.9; 24.5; 25.8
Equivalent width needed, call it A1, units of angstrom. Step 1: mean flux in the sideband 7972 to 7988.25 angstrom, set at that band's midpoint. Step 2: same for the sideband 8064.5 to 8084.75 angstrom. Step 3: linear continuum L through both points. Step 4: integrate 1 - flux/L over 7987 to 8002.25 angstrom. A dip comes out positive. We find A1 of 1.28 angstrom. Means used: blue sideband 26.9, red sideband 25.6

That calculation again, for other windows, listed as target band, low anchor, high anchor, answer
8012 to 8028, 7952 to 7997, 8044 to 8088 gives 0.1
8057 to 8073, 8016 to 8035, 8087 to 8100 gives -0.1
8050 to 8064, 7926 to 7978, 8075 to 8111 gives 0.2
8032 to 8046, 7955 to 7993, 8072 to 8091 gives 0.0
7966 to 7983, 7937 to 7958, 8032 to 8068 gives -1.5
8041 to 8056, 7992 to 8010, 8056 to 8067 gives 0.7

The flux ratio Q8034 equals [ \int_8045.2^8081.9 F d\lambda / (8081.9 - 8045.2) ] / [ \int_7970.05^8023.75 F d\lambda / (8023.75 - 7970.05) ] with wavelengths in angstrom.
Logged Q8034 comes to 1.0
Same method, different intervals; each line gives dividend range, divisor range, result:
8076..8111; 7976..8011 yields 1.01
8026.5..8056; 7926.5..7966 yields 1.03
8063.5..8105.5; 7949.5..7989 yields 0.98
